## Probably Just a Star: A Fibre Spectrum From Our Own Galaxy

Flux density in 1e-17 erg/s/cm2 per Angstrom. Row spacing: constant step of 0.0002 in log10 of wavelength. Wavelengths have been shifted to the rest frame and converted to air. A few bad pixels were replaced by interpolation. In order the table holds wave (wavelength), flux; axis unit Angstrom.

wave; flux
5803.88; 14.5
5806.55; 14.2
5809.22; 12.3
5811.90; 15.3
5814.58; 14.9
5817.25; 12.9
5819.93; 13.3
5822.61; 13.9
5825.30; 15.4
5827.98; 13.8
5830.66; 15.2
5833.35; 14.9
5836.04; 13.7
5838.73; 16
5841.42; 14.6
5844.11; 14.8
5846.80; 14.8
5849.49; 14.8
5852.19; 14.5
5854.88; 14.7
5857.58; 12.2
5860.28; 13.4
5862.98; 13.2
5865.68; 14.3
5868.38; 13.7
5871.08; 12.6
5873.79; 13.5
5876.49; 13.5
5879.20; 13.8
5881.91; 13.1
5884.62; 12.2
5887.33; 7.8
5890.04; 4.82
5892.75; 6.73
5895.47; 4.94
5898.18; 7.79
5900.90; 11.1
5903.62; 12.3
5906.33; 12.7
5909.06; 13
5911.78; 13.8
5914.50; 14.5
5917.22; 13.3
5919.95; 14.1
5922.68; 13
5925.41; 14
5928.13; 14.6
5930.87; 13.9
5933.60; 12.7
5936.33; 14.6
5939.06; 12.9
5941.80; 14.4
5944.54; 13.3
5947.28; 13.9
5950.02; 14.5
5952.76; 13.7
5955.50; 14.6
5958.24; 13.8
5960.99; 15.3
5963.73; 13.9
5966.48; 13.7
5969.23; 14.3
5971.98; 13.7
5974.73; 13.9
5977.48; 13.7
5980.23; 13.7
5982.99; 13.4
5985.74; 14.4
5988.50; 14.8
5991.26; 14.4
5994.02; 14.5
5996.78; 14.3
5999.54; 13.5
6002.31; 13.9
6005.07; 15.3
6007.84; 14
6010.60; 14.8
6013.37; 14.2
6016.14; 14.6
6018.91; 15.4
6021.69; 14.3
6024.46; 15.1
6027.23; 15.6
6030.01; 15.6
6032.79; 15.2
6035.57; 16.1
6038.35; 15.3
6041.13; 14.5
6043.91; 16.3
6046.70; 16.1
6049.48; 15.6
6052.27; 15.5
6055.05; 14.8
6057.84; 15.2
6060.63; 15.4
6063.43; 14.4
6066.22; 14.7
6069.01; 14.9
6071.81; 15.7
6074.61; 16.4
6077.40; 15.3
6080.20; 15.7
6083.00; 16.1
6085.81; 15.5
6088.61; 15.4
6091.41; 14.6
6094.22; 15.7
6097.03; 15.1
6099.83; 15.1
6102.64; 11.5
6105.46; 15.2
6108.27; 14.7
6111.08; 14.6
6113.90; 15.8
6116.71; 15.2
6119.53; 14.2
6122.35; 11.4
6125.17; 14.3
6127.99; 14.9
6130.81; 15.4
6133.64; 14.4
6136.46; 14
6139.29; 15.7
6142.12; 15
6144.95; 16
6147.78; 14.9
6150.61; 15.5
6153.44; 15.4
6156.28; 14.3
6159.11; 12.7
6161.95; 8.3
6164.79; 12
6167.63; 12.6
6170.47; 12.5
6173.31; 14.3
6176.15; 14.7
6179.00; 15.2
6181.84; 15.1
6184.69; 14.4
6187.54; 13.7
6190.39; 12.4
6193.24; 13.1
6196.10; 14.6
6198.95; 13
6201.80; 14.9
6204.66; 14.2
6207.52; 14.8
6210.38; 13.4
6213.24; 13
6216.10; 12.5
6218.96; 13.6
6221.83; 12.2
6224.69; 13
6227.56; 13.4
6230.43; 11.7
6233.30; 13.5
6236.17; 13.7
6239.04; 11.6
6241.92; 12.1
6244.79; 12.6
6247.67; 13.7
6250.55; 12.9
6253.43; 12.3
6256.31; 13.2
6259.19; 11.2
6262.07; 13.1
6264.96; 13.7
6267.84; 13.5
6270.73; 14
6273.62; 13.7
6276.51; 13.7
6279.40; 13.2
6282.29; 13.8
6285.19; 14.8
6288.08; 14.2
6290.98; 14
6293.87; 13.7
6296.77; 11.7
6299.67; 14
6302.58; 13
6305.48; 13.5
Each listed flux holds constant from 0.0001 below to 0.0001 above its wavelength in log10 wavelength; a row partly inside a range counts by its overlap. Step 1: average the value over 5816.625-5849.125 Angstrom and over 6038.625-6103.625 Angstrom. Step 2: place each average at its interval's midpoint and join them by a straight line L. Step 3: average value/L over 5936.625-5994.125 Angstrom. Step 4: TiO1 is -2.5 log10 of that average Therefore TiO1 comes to 0.06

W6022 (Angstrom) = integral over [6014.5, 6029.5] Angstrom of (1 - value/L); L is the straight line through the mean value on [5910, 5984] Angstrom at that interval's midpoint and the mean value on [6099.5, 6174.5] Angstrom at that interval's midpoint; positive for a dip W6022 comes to -1.14 Angstrom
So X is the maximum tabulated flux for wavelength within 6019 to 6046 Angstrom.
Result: 16.3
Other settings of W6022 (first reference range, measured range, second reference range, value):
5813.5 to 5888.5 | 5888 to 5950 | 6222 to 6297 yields 7.0 Angstrom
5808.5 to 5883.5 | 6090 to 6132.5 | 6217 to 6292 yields -3.3 Angstrom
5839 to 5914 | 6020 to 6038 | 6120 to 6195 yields -2.9 Angstrom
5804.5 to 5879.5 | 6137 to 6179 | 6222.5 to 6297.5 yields -1.6 Angstrom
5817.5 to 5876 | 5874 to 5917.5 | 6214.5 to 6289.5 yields 9.4 Angstrom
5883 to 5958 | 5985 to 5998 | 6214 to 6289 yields -2.2 Angstrom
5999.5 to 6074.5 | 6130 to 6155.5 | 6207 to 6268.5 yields -2.2 Angstrom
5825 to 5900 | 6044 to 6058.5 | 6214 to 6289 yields -3.0 Angstrom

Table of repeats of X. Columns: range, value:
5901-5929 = 14.6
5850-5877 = 14.7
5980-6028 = 15.6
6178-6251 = 15.2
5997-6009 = 15.3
